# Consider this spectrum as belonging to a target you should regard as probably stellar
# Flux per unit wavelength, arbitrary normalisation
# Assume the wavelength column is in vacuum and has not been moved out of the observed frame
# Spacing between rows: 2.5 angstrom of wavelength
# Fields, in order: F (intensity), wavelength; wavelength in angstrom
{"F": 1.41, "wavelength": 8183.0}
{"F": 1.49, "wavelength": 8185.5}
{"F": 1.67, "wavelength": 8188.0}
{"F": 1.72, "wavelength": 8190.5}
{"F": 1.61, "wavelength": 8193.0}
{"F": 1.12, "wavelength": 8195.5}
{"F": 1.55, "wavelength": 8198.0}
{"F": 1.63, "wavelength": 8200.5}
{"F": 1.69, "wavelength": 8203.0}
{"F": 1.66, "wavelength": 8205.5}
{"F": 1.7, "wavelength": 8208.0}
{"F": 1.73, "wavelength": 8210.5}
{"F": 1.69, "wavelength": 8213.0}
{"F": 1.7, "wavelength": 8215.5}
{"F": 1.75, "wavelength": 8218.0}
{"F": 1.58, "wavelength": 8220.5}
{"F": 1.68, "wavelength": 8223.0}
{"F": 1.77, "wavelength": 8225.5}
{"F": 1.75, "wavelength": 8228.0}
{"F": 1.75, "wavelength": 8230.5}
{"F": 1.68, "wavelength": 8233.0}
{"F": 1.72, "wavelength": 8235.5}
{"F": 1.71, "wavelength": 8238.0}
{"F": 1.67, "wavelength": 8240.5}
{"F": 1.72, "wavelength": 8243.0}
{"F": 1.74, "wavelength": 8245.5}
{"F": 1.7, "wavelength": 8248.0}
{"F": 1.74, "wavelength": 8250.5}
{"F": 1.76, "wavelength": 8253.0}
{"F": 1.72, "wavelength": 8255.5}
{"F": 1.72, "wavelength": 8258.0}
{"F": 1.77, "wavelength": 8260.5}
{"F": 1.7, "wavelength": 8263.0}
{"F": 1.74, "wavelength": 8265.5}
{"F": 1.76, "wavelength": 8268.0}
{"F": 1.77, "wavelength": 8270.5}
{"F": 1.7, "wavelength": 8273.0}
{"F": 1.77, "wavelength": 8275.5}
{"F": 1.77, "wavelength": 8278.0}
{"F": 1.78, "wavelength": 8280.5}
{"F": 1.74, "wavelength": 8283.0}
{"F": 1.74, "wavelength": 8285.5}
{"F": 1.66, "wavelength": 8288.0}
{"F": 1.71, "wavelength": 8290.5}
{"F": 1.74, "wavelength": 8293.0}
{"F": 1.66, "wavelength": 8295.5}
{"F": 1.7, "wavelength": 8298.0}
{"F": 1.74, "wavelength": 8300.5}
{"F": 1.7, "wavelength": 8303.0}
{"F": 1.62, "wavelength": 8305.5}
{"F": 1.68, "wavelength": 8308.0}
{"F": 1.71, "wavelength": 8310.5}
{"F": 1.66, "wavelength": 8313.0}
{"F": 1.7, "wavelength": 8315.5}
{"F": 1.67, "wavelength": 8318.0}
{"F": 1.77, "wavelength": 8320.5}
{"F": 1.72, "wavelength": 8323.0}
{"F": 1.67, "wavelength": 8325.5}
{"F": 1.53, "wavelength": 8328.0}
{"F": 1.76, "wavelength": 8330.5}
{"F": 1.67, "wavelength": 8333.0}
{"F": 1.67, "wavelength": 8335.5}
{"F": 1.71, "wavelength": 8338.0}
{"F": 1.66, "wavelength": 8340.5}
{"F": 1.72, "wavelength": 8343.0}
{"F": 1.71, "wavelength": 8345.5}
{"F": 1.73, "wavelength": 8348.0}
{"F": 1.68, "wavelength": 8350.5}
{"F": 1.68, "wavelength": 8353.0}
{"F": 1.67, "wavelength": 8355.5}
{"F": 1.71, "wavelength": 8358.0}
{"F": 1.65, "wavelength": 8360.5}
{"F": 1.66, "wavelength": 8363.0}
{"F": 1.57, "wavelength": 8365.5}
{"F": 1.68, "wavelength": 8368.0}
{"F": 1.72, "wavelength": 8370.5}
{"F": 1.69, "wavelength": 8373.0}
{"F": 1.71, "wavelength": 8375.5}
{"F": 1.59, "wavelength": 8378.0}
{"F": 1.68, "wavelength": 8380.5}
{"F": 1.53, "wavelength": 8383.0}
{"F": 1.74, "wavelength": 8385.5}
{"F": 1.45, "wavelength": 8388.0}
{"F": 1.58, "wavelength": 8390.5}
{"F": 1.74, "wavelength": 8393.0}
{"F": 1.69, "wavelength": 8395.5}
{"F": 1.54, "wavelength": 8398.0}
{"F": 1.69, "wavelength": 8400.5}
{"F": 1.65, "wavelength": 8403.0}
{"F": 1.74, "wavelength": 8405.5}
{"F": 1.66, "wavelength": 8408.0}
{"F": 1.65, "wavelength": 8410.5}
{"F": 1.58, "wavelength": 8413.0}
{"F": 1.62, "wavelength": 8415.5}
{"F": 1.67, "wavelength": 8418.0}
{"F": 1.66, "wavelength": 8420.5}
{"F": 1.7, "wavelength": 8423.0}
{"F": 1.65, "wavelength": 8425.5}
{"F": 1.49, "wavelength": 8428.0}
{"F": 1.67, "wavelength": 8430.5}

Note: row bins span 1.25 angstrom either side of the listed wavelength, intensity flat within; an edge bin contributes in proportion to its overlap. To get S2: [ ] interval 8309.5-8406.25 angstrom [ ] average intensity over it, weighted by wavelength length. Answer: 1.67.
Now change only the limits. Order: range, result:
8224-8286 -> 1.74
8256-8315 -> 1.72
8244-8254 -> 1.73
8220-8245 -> 1.71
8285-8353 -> 1.69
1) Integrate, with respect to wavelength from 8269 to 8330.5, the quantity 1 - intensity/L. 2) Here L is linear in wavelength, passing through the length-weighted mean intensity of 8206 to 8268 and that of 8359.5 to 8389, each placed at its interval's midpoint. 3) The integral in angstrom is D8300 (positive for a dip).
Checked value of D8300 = -0.9 angstrom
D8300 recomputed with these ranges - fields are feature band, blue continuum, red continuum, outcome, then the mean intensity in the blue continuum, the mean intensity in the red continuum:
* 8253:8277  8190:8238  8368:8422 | -1.2 angstrom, 1.66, 1.65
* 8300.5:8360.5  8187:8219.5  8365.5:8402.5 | -1.8 angstrom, 1.63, 1.64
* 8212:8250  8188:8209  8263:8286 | -1.2 angstrom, 1.59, 1.75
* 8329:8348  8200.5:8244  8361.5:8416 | -0.4 angstrom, 1.7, 1.64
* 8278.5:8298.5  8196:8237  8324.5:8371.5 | -0.5 angstrom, 1.68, 1.68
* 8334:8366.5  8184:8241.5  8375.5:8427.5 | -0.7 angstrom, 1.65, 1.64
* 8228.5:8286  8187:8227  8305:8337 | -2.6 angstrom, 1.64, 1.68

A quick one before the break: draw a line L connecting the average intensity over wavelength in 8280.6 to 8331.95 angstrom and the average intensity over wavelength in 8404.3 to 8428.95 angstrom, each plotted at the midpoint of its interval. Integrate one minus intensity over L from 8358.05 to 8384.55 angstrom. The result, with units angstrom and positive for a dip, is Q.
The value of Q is 0.21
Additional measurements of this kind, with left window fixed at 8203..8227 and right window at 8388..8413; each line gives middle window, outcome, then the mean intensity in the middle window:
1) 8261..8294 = -1.2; 1.74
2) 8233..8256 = -0.4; 1.72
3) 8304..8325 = -0.3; 1.69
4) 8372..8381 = -0.1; 1.67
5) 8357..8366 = 0.0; 1.65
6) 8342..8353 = -0.3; 1.71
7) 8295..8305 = -0.1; 1.7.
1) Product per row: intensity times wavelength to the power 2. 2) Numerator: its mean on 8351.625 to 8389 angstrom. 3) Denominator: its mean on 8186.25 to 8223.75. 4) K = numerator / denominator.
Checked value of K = 1.05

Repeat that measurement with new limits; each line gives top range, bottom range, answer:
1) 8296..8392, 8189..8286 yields 1.01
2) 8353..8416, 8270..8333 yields 0.99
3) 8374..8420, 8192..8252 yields 1.02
